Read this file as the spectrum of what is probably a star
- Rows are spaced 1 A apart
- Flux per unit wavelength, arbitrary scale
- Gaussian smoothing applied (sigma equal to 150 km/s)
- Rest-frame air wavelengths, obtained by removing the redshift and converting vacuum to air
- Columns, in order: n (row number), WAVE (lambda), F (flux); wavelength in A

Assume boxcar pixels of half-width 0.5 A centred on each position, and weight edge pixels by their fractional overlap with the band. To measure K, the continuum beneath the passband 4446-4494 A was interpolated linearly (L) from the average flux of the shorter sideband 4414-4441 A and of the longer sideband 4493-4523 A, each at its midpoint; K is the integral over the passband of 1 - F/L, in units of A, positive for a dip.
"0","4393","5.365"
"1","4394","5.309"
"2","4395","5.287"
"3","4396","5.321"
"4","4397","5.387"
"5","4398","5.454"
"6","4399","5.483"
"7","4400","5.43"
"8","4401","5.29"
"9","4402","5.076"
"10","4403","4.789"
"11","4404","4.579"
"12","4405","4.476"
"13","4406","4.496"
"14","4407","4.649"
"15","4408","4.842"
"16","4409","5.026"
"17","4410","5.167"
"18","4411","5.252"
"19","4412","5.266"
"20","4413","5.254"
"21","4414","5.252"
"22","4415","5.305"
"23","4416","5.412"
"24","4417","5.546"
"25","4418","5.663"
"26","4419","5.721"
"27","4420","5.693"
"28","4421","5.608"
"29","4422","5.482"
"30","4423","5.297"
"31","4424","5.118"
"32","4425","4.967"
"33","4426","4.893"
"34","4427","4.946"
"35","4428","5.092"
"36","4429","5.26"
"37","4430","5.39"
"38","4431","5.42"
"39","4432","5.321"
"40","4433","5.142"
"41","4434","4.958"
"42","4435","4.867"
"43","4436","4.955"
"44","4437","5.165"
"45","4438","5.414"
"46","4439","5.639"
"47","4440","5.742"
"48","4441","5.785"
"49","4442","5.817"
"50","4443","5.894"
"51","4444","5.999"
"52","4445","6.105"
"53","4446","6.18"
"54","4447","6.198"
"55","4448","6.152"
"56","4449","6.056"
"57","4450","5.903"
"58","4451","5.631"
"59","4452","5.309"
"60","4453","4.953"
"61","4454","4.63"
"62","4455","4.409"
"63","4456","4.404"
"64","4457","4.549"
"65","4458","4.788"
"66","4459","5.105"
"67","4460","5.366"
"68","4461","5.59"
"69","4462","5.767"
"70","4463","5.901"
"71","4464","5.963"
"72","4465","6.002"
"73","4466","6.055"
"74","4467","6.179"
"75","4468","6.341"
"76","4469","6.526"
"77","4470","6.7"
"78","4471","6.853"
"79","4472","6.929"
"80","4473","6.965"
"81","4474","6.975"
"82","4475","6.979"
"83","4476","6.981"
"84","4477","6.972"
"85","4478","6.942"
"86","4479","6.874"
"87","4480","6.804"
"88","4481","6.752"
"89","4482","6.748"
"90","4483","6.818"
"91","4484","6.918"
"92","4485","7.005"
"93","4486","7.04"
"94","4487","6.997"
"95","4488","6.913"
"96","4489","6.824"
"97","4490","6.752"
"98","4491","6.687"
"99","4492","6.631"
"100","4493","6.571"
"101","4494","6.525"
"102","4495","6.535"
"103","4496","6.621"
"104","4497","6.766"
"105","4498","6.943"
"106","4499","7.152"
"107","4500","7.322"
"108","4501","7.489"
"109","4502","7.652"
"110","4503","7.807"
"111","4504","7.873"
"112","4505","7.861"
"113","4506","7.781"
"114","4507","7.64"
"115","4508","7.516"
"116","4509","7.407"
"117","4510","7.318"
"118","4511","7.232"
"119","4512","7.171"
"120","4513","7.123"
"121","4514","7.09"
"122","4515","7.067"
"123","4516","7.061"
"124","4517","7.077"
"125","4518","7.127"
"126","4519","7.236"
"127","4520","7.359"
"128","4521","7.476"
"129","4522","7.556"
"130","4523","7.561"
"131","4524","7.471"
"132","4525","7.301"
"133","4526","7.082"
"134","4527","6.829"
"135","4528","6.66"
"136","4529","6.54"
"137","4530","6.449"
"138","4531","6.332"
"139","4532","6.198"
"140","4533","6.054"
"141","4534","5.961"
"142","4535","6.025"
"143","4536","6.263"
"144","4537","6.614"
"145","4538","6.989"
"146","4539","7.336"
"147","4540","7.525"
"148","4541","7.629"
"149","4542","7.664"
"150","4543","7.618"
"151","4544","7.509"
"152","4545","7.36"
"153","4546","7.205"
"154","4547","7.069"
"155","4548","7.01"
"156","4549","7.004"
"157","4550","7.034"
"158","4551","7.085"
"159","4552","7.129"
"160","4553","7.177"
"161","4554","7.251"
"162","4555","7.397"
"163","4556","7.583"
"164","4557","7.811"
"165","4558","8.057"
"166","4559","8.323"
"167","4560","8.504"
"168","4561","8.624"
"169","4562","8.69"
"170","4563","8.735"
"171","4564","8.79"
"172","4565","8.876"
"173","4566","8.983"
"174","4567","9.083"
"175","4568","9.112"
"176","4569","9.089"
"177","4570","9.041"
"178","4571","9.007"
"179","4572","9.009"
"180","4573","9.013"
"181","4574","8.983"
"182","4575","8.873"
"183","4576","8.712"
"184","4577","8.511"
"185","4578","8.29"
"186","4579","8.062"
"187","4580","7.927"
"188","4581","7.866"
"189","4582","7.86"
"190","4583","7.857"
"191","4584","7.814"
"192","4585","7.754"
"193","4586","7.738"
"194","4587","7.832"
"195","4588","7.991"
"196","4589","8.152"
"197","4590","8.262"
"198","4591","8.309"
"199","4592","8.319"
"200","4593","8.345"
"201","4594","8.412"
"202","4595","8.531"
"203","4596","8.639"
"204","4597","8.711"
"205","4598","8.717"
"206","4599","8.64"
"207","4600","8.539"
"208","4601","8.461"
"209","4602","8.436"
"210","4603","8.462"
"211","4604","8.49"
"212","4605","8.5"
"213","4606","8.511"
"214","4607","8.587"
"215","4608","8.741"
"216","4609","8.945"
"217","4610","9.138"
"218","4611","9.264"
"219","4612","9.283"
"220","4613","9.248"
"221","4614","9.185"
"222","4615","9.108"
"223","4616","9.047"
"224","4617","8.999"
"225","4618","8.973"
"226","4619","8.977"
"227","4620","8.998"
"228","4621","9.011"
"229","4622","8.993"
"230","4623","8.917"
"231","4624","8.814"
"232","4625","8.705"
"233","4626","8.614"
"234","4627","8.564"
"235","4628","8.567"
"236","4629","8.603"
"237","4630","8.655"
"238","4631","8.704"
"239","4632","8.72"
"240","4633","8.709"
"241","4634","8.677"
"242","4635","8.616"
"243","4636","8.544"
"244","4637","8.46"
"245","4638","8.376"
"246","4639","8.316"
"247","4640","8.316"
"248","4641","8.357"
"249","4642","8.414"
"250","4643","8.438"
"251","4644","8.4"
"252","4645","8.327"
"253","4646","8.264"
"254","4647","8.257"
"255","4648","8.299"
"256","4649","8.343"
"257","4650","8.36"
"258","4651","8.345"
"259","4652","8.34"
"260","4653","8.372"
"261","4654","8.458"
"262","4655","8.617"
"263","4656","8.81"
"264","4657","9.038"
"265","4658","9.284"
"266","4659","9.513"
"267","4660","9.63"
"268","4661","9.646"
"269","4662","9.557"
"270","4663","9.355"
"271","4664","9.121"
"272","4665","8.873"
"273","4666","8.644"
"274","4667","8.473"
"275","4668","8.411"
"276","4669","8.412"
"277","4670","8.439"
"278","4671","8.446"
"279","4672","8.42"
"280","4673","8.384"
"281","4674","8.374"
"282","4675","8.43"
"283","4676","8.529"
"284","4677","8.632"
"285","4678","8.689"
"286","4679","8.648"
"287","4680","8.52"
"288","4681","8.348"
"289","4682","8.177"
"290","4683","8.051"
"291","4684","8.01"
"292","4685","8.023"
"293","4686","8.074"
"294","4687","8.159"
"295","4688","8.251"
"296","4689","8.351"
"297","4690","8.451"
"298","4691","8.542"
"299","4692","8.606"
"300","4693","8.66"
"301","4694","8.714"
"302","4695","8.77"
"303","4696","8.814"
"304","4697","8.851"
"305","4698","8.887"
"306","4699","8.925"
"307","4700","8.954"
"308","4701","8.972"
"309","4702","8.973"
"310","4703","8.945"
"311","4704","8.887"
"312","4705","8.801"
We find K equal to 1.0 A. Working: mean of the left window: 5.32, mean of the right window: 7.26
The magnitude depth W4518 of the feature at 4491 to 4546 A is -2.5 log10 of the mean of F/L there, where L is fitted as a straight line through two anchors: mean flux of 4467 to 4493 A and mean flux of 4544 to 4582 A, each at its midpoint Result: 0.05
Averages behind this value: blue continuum 6.82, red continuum 8.16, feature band 7.09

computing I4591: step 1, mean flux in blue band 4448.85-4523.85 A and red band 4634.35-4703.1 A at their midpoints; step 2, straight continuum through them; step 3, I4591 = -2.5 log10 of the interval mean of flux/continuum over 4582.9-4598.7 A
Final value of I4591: -0.06 mag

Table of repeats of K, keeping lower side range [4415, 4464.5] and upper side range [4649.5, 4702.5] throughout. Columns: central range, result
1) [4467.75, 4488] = -3.2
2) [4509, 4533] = -1.9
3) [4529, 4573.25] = -4.4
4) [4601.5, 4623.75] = -3.2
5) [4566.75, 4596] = -4.2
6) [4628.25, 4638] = -0.7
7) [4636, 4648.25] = -0.3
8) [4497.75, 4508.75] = -2.2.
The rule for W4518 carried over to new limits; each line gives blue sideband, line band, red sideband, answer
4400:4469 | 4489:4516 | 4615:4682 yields -0.12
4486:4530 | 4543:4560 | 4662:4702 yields 0.01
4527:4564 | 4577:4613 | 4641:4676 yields -0.07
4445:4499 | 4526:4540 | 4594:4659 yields 0.11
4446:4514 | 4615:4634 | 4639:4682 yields -0.08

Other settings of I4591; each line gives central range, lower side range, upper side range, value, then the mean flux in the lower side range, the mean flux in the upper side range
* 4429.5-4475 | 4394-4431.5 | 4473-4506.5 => 0.08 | 5.21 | 7.01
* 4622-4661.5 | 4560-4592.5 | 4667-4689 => -0.03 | 8.47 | 8.36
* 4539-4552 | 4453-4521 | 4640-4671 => 0.01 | 6.68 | 8.68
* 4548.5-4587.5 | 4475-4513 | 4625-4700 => -0.07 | 7.08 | 8.58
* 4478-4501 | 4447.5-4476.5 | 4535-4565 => -0.08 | 5.86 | 7.55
